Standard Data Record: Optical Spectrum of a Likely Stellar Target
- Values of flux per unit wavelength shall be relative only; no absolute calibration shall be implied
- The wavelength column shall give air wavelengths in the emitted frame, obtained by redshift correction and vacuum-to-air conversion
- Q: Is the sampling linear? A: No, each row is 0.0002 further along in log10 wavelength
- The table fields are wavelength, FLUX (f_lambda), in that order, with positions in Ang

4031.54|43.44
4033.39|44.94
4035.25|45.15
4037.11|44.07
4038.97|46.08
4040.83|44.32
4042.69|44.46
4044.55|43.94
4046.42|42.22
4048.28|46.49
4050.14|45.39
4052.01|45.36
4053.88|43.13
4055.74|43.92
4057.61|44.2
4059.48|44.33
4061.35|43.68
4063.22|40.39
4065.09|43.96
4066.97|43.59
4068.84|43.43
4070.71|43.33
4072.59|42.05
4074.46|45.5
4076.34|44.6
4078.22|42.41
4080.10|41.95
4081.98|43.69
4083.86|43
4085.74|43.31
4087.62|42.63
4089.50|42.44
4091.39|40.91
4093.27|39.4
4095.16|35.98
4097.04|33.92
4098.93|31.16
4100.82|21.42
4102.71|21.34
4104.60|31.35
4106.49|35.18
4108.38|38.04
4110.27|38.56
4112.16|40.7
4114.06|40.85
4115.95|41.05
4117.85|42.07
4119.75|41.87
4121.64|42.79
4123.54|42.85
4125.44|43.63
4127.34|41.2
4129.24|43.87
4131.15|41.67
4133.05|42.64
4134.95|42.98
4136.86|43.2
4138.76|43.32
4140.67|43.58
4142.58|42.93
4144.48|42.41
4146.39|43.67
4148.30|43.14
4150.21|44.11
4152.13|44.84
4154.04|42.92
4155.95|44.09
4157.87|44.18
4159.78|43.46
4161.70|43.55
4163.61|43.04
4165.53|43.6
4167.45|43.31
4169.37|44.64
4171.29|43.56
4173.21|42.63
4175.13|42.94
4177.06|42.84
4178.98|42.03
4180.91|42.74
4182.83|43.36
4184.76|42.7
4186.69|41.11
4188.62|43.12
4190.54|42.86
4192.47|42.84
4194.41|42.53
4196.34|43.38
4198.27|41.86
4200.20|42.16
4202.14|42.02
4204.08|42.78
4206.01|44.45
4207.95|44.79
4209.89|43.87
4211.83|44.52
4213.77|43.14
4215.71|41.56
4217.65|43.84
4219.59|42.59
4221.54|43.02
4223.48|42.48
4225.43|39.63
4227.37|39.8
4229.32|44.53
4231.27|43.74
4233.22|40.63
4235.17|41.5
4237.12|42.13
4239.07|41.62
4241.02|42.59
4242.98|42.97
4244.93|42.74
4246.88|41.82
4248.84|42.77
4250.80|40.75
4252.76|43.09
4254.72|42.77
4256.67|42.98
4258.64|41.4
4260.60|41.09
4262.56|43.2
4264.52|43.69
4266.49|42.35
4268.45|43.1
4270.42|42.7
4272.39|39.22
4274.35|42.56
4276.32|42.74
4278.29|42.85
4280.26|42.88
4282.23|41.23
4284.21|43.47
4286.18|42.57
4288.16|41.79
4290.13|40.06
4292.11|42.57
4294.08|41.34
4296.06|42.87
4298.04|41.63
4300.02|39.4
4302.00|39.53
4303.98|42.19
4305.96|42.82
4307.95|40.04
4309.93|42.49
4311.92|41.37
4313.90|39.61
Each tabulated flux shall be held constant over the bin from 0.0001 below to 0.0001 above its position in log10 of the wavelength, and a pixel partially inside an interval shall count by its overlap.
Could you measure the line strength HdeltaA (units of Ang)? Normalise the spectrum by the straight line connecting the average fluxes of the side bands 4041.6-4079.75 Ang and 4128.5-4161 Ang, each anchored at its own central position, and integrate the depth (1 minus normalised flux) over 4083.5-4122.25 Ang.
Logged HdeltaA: 5.49 Ang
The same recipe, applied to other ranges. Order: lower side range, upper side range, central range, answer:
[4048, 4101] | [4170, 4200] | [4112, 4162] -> -0.7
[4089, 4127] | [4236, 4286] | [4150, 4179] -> -3.2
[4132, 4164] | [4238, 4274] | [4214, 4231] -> 0.1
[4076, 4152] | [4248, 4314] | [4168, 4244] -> -2.9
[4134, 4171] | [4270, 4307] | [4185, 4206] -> 0.2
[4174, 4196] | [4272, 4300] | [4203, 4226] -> -0.4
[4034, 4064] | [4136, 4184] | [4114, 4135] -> 0.6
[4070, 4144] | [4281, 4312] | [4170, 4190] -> -1.0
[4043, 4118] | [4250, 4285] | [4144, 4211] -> -2.8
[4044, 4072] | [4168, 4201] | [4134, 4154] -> -0.1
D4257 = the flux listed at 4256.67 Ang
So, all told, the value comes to 42.98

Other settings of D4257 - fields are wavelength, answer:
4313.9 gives 39.61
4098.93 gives 31.16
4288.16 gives 41.79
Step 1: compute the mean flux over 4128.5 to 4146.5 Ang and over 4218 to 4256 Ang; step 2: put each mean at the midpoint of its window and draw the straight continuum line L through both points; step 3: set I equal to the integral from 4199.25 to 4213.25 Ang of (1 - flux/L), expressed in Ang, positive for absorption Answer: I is -0.3 Ang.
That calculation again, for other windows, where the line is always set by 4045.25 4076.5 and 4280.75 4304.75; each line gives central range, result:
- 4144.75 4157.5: -0.23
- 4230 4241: 0.02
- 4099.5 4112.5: 3.43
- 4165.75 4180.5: -0.14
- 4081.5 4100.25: 1.88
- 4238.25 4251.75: -0.05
